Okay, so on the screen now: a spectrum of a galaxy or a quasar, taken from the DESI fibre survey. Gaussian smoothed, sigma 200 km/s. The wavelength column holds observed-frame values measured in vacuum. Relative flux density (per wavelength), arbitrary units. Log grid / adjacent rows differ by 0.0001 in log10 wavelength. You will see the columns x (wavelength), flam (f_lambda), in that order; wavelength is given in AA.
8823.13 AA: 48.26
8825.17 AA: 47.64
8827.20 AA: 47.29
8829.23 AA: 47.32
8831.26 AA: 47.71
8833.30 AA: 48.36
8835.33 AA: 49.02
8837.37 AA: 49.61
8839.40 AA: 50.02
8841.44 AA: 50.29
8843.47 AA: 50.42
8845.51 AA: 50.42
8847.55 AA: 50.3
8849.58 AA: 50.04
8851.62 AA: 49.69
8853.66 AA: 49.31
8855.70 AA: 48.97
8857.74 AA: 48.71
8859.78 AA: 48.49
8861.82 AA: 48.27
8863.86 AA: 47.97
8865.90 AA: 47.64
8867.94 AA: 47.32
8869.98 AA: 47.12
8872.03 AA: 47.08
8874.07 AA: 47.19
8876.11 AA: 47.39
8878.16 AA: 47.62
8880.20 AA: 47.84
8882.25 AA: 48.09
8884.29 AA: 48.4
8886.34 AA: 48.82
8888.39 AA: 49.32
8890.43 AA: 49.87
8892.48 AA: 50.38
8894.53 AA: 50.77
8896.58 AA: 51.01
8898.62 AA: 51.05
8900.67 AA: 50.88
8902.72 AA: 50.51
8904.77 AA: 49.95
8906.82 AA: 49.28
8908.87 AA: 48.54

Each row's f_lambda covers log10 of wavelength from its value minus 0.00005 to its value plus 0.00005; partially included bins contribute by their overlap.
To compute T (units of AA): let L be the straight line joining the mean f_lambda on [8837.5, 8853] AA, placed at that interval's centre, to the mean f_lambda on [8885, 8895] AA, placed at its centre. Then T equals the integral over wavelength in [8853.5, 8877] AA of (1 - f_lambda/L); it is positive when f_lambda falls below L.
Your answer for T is 0.96 AA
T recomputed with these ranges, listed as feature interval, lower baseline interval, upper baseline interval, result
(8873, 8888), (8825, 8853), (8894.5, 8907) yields 0.65 AA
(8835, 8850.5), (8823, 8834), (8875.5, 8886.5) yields -0.75 AA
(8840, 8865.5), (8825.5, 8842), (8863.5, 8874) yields -0.76 AA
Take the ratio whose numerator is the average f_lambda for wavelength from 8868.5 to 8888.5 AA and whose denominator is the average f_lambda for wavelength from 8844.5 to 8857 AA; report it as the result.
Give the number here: 1.0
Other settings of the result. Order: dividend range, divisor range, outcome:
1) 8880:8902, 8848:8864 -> 1.01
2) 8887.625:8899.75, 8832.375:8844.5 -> 1.02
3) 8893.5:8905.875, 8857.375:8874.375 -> 1.06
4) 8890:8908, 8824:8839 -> 1.05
